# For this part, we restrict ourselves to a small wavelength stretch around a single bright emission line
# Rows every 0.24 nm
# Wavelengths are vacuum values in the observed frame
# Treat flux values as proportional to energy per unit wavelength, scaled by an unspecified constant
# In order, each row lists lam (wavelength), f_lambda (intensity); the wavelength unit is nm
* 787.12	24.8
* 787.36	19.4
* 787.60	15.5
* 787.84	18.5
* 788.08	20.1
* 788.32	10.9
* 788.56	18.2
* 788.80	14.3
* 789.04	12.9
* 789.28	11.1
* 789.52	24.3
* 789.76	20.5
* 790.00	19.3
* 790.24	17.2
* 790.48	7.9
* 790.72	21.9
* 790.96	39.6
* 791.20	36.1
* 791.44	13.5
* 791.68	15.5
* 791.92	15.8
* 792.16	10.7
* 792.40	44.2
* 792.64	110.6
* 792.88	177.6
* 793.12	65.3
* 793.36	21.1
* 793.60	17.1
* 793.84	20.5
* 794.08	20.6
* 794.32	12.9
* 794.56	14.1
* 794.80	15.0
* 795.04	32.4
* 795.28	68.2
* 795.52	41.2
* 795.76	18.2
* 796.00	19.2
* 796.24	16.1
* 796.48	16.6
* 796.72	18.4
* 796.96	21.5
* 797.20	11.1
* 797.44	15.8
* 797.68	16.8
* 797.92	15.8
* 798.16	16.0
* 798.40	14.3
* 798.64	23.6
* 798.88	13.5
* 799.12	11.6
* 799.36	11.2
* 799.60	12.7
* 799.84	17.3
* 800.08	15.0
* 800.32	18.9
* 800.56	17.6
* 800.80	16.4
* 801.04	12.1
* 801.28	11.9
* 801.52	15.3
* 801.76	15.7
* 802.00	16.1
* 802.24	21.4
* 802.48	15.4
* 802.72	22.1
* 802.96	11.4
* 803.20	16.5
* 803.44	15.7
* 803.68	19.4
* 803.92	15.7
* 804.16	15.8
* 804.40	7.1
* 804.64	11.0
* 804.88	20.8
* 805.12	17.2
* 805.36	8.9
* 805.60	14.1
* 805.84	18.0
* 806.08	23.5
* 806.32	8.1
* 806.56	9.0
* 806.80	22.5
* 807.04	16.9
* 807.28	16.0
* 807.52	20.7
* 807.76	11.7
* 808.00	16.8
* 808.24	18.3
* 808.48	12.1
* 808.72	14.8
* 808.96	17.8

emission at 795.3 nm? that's [N II] 6583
